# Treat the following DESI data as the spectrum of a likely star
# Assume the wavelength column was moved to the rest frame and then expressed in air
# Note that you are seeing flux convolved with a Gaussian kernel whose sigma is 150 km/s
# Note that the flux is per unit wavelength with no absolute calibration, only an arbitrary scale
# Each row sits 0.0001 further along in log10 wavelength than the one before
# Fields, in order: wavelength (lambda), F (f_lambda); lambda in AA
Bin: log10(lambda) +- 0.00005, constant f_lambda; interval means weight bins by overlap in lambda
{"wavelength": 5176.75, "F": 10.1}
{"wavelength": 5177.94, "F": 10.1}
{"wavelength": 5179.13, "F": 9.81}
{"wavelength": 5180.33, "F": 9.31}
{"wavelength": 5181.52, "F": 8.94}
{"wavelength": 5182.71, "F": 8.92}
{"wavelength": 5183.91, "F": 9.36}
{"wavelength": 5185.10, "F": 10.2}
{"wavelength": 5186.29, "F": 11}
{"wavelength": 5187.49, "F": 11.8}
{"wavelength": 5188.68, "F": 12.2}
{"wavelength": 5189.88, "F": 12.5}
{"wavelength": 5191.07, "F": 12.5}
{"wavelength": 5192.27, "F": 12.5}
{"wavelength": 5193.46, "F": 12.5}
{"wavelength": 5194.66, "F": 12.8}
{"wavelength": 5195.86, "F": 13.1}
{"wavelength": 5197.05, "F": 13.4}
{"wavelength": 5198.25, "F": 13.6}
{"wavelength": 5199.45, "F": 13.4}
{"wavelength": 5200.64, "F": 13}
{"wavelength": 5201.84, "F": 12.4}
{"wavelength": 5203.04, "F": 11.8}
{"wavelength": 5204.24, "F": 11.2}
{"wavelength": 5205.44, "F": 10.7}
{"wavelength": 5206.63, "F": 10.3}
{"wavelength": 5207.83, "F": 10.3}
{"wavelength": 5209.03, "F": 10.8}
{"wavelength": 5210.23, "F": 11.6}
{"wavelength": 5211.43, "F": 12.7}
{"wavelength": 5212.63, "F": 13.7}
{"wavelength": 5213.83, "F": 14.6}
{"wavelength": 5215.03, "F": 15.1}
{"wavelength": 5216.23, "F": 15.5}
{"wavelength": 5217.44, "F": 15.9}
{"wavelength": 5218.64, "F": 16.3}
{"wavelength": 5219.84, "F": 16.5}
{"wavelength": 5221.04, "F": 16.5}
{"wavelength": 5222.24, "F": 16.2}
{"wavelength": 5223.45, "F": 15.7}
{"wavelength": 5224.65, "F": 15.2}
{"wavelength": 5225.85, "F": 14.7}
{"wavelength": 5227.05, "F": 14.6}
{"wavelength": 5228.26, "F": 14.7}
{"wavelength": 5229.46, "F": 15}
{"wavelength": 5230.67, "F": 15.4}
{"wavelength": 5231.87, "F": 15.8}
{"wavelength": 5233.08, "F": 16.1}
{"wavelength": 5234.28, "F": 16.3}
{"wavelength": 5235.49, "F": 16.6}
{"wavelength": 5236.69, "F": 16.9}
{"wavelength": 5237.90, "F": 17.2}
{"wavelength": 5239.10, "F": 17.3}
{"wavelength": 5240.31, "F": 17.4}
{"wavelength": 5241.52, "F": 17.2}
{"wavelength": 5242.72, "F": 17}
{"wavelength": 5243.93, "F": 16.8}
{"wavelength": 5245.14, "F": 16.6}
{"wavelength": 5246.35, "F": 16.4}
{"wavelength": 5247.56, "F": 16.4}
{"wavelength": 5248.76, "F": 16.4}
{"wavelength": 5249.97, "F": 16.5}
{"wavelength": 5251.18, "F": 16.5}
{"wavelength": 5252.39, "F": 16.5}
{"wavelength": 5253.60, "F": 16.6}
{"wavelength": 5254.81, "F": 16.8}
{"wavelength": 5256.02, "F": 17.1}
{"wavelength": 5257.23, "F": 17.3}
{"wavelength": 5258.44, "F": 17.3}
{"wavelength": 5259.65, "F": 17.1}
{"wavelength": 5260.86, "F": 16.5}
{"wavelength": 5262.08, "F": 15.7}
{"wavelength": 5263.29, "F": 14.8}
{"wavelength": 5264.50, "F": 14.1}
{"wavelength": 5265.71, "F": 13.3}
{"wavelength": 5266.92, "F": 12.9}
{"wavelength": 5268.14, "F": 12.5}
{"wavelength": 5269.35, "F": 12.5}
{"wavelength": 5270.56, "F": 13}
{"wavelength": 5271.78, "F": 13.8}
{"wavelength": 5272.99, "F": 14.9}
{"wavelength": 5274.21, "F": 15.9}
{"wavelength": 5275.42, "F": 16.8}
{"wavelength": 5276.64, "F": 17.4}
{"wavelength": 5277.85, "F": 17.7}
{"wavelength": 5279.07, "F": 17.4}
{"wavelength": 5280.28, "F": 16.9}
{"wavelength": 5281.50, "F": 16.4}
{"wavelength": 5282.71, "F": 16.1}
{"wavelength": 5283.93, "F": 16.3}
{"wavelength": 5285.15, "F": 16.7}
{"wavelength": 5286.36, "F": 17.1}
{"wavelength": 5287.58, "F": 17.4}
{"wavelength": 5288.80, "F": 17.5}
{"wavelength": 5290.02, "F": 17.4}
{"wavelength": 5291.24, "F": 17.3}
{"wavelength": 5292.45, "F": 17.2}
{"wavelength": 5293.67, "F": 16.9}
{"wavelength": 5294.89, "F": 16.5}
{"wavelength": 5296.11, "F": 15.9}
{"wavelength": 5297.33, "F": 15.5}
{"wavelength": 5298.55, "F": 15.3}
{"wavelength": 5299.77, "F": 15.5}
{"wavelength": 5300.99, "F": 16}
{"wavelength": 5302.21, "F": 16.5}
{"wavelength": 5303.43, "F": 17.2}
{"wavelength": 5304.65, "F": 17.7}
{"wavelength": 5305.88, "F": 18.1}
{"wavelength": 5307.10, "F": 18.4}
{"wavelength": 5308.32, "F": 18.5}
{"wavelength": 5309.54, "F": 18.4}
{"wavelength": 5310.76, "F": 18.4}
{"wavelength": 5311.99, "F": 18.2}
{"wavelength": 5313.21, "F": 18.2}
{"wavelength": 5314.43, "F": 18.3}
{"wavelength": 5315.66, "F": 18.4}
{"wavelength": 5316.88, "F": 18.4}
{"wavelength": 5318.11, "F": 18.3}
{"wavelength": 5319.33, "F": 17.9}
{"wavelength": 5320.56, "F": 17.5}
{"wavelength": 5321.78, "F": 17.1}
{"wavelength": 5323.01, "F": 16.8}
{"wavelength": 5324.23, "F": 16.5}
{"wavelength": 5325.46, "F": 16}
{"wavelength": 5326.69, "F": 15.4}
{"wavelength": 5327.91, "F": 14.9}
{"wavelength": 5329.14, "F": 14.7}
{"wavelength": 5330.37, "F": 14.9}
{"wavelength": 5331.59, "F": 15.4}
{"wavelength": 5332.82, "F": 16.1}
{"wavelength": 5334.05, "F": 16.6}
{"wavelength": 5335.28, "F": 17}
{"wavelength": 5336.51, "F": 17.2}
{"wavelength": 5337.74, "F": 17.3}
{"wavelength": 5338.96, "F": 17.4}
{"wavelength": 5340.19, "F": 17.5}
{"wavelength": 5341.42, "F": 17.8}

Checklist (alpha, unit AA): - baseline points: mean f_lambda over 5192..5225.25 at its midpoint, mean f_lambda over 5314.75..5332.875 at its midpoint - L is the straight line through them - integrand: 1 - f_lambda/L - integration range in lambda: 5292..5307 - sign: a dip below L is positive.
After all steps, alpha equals -0.6 AA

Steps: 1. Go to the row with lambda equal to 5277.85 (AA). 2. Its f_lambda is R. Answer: 17.7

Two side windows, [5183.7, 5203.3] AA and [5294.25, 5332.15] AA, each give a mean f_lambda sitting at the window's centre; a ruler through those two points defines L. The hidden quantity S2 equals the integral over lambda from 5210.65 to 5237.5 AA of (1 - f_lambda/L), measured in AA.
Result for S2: -3.9 AA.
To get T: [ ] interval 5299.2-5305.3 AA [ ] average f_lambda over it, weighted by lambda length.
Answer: 16.6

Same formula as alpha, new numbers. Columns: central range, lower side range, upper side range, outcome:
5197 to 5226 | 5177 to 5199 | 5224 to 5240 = 0.4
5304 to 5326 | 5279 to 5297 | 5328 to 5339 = -1.9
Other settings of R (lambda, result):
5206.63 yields 10.3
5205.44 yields 10.7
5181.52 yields 8.94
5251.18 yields 16.5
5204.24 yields 11.2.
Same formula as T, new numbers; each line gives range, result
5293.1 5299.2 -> 16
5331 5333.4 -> 15.7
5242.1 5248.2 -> 16.7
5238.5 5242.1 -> 17.3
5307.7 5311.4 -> 18.4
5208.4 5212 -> 11.7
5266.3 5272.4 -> 12.9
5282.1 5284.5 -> 16.2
